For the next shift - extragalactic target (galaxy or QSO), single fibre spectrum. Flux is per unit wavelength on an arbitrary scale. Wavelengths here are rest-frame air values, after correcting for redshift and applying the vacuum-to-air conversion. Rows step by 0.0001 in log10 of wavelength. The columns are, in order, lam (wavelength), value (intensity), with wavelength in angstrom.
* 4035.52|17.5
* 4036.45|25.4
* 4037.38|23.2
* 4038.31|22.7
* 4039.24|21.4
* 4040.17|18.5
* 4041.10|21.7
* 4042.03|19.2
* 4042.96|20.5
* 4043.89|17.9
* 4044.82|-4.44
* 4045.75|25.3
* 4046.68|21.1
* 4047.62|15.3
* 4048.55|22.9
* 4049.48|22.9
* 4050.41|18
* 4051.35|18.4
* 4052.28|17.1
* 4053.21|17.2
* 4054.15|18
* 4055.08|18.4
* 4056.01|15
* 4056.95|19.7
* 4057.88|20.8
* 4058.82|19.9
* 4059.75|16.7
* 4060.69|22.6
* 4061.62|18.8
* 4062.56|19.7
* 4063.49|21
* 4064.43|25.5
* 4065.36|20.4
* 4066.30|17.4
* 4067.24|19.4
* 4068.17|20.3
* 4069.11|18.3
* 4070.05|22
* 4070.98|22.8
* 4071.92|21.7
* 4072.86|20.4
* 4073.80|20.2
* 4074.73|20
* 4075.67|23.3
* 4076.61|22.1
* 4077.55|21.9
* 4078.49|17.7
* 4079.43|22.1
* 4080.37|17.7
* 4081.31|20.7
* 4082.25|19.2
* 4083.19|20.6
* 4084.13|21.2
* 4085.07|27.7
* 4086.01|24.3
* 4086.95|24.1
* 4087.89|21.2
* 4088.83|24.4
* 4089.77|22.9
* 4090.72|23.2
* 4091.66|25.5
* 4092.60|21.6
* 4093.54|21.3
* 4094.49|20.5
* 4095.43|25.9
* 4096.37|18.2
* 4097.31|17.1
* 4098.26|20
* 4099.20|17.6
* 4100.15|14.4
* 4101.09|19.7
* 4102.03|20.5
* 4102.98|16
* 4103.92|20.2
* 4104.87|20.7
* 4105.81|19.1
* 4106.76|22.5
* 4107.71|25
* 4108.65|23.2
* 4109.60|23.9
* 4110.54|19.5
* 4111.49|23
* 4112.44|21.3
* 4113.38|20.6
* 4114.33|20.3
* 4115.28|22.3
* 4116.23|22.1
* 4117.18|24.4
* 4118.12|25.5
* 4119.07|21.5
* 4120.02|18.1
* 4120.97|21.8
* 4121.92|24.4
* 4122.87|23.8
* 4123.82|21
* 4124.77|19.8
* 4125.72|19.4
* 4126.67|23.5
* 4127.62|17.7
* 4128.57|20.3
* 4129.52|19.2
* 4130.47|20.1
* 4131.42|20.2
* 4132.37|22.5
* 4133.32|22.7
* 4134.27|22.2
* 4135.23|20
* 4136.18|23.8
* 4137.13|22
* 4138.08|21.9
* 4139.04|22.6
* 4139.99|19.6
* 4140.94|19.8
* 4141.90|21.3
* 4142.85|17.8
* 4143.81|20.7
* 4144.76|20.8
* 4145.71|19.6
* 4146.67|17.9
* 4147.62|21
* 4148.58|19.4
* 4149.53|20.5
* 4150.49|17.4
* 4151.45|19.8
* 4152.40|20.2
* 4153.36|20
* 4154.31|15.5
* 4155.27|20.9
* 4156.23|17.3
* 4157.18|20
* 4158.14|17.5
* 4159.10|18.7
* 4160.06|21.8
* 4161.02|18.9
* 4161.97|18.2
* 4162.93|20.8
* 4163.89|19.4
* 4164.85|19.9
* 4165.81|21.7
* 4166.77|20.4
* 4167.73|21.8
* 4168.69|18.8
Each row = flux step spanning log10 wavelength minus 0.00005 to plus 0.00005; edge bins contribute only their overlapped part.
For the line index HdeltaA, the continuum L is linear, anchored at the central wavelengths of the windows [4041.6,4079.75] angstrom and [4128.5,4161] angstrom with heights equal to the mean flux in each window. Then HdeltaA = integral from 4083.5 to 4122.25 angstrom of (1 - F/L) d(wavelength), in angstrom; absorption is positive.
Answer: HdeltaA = -3.58 angstrom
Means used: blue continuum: 19.4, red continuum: 20.1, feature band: 21.6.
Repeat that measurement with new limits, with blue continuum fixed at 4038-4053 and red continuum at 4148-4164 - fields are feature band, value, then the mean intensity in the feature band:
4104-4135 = -4.2 angstrom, 21.6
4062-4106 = -4.9 angstrom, 20.9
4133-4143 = -1.2 angstrom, 21.3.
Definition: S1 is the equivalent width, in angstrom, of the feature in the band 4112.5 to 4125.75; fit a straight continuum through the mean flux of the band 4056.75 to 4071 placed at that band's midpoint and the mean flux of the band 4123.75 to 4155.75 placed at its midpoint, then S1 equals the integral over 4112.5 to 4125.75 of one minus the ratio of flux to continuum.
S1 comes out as -1.0 angstrom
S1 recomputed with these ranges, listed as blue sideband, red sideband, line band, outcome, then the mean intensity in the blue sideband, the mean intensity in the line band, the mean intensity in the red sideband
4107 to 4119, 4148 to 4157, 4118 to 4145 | -0.3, 22.6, 21.1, 19.1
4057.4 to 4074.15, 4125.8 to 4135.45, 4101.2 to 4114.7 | -0.3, 20.4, 21.1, 20.8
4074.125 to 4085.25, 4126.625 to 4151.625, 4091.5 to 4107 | 0.7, 21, 19.9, 20.5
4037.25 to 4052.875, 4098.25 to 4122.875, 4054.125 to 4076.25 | -0.7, 18.8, 20.2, 21.1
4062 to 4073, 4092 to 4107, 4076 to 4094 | -1.7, 20.7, 22.1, 19.7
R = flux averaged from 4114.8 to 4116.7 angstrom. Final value 22.1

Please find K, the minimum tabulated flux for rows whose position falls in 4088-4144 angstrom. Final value 14.4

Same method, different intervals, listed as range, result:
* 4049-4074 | 15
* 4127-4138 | 17.7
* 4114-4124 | 18.1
